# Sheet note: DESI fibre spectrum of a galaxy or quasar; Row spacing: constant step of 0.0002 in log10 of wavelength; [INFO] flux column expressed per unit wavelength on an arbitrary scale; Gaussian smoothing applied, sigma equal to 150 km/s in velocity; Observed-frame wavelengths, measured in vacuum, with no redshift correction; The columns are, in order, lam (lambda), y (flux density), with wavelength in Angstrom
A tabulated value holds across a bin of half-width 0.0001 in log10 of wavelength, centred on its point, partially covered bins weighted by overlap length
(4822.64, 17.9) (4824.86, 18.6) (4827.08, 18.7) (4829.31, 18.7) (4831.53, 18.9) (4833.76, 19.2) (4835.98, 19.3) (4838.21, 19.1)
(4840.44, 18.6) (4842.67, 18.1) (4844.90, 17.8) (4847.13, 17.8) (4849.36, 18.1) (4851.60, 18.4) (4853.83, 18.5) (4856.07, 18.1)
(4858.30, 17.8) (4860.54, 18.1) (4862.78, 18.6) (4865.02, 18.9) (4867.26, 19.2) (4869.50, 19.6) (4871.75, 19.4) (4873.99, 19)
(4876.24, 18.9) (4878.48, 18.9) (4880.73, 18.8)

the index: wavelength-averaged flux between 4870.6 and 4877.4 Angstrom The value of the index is 19.1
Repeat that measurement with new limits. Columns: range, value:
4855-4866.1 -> 18.3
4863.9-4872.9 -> 19.3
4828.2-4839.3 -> 19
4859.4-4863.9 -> 18.3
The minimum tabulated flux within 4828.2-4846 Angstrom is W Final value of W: 17.8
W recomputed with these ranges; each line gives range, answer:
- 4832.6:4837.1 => 19.2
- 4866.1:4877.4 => 18.9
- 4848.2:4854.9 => 18.1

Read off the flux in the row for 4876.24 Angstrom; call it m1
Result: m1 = 18.9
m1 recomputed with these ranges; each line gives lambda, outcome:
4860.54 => 18.1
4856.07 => 18.1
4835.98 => 19.3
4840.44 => 18.6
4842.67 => 18.1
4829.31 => 18.7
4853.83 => 18.5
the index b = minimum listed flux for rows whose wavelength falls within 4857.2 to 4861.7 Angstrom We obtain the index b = 17.8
